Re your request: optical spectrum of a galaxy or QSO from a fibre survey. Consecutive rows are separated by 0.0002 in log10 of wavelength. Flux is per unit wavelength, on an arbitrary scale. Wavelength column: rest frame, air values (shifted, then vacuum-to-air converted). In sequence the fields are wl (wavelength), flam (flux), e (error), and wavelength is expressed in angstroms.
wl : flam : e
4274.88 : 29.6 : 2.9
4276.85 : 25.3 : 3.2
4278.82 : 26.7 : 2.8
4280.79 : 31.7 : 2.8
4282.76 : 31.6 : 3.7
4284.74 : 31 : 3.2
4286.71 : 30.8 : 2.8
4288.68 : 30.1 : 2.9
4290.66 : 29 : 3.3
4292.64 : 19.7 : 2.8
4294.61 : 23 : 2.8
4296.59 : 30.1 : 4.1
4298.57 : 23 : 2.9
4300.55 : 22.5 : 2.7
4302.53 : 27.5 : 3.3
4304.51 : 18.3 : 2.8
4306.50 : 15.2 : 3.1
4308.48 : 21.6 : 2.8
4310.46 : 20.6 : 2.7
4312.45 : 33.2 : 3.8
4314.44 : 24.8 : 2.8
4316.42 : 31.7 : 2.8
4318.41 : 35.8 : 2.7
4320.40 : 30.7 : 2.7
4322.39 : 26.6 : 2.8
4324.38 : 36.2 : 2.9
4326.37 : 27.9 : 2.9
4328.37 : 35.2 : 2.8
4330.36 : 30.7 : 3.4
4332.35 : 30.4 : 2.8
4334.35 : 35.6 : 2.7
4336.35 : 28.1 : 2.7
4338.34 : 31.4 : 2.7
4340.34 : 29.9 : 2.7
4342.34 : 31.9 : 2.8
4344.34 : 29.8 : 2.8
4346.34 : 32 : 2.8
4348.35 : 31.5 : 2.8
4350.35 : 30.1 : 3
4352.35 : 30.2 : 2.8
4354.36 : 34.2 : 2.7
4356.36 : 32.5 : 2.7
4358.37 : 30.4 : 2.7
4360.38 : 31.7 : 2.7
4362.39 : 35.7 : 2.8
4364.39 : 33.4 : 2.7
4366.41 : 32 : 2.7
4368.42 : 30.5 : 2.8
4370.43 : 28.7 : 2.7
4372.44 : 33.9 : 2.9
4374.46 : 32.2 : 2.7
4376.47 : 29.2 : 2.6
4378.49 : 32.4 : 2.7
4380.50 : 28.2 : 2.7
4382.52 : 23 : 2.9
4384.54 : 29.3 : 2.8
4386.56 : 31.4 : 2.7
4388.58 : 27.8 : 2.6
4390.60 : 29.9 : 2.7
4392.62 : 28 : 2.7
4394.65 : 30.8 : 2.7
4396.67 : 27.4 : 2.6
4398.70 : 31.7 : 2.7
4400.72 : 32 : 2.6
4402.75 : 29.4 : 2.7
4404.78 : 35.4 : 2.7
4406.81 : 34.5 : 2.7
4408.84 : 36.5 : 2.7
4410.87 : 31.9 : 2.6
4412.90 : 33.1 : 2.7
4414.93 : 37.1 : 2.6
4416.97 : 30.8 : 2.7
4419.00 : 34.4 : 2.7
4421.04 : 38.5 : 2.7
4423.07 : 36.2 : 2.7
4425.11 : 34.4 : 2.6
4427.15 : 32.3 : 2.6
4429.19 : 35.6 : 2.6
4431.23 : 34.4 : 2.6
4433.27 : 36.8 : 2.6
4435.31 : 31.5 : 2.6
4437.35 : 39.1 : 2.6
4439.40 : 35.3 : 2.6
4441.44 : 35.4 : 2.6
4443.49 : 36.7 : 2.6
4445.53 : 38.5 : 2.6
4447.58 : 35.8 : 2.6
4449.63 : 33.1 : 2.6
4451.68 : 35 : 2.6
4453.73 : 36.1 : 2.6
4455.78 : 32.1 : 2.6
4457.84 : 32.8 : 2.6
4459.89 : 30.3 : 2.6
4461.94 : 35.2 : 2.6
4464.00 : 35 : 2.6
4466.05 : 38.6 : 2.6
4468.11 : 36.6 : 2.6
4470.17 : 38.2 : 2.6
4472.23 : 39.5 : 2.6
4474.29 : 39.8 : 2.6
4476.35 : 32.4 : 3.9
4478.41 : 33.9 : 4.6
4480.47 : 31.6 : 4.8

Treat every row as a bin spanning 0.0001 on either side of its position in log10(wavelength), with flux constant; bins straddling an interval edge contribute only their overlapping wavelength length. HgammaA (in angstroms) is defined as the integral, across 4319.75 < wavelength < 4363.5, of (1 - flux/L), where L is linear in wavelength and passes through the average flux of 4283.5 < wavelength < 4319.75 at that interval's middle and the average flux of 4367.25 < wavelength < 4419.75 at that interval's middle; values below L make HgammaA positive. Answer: -5.0 angstroms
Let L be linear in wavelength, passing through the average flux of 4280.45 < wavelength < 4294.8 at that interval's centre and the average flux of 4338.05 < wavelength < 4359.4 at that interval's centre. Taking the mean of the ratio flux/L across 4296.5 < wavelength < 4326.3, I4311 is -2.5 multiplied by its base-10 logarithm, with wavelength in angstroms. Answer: 0.12 mag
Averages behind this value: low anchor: 28.5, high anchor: 31.2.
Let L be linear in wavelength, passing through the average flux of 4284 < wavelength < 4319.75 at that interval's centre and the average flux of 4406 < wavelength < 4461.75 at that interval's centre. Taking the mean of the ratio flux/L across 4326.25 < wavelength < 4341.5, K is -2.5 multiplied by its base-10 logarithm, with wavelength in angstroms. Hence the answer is -0.12 mag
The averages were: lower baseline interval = 26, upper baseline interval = 34.8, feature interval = 31.3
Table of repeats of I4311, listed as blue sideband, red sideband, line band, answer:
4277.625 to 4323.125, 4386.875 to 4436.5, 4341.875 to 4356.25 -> -0.07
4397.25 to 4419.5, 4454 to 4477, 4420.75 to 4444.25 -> -0.04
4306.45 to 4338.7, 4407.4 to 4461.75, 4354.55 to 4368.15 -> -0.04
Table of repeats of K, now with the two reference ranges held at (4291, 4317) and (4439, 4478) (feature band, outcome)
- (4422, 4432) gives -0.04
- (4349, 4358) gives -0.15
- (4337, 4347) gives -0.15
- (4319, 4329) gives -0.23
